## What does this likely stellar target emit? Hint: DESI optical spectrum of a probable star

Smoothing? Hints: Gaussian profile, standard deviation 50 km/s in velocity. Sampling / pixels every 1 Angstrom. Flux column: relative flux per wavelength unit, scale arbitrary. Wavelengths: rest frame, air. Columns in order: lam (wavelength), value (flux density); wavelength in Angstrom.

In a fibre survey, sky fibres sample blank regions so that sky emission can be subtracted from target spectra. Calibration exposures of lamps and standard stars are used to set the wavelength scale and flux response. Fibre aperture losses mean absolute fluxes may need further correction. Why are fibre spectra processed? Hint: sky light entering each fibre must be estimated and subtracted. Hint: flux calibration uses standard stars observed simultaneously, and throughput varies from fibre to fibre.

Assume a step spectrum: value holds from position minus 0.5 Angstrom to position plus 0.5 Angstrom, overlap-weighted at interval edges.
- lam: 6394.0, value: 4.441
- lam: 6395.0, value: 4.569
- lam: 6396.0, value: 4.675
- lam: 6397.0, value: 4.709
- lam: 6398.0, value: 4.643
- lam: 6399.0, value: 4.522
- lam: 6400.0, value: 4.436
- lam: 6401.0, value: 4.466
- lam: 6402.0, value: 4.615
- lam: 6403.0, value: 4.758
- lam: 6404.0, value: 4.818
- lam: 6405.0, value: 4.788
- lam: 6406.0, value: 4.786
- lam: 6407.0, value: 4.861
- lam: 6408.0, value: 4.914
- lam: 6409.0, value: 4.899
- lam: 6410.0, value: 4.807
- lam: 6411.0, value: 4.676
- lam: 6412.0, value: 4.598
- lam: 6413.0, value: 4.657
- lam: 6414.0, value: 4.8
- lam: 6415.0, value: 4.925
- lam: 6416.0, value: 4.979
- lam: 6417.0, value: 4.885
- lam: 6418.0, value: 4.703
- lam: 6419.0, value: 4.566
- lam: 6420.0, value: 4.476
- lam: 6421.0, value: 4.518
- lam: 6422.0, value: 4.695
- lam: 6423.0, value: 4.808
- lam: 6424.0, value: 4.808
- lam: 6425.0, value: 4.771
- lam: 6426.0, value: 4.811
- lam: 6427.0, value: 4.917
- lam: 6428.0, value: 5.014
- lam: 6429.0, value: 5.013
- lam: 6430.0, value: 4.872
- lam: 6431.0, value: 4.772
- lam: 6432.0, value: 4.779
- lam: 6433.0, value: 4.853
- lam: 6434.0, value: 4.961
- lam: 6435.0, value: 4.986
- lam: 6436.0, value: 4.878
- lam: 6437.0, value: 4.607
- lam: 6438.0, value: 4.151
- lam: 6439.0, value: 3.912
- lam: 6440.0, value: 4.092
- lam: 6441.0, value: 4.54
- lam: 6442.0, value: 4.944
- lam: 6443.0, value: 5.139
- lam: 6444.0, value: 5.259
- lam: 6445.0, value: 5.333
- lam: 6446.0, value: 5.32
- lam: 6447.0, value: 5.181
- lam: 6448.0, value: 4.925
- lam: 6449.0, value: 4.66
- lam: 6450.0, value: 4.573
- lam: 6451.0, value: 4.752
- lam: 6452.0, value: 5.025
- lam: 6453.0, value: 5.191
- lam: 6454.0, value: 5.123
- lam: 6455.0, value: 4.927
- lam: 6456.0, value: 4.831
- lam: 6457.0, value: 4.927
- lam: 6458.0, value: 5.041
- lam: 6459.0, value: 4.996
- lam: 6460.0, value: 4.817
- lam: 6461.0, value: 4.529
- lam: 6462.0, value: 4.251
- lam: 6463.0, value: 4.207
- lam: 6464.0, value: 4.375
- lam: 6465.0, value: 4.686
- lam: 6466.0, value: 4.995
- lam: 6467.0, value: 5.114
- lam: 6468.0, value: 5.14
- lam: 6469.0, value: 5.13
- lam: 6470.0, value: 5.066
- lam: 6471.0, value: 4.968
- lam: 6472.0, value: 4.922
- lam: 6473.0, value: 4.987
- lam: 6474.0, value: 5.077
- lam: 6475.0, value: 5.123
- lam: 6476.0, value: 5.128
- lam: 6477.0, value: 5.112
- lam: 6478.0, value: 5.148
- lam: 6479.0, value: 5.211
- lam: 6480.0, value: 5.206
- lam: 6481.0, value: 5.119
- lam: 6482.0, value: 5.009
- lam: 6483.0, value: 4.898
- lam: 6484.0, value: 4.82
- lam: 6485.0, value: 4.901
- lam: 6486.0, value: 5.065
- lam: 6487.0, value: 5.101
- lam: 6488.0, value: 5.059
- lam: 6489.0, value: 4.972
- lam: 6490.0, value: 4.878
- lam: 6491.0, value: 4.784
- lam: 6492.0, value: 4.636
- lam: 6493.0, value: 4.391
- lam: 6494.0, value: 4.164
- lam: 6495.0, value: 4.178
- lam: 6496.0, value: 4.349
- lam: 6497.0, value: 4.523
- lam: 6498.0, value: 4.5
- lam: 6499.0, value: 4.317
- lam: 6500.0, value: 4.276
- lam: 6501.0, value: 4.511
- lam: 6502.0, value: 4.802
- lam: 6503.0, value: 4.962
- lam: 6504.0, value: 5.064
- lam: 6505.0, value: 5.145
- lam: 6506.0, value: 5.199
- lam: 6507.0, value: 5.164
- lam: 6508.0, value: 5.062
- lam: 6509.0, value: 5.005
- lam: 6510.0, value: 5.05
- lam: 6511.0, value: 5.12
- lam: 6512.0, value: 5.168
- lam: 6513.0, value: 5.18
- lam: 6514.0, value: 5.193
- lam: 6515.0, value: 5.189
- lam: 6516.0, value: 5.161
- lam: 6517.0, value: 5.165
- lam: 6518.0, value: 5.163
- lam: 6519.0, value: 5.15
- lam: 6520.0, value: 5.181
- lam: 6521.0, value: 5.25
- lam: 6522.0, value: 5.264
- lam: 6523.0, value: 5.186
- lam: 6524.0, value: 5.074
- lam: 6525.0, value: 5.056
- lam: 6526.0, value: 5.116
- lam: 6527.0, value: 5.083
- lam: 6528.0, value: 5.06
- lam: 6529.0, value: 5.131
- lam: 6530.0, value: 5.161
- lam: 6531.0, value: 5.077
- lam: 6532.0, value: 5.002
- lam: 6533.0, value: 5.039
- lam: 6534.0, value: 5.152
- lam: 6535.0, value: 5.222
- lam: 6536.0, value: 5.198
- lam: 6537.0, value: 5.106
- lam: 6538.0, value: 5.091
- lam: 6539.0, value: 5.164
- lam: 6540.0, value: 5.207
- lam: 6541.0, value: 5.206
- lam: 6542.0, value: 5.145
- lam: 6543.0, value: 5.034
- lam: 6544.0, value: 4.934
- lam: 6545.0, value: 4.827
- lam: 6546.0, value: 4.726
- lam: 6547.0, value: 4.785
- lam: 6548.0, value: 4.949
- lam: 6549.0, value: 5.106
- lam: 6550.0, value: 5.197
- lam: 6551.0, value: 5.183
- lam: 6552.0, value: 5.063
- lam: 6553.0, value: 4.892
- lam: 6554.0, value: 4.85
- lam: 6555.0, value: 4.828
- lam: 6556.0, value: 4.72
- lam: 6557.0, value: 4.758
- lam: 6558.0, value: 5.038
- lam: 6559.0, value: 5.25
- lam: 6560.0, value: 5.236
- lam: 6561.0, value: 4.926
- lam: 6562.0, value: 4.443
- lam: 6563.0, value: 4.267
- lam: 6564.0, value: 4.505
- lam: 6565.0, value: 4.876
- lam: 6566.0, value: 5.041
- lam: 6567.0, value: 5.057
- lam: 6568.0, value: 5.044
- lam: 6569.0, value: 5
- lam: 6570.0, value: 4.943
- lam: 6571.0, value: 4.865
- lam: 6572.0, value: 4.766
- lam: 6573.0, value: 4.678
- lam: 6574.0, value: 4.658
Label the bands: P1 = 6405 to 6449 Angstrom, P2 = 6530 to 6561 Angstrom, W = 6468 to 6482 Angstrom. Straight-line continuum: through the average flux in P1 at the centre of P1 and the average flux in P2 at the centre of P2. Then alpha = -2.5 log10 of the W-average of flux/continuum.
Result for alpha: -0.04 mag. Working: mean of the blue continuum 4.8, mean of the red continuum 5.03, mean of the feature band 5.09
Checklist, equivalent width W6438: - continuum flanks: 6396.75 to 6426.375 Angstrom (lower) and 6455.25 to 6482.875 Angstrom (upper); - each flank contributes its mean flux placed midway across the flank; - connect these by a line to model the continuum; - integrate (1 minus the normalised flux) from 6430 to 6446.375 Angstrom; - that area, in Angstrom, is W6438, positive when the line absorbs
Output 0.13 Angstrom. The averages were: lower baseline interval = 4.72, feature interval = 4.78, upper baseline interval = 4.93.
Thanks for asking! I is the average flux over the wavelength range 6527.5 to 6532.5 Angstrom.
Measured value 5.09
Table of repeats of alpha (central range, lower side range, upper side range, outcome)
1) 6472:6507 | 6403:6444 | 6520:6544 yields 0.03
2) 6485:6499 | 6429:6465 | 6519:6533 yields 0.07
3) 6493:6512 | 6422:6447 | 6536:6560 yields 0.04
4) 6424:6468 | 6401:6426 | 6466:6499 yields 0.00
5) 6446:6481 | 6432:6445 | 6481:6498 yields -0.05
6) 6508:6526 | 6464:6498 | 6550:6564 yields -0.06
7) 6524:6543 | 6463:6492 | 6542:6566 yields -0.04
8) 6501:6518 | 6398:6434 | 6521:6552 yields -0.02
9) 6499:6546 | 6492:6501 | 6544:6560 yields -0.10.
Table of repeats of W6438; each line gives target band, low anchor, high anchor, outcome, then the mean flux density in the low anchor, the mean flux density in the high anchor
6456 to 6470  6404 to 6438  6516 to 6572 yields 0.2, 4.79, 5.02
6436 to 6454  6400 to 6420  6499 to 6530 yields 0.2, 4.75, 5.06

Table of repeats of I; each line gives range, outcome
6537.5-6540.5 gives 5.15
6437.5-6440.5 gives 4.05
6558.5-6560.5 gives 5.24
